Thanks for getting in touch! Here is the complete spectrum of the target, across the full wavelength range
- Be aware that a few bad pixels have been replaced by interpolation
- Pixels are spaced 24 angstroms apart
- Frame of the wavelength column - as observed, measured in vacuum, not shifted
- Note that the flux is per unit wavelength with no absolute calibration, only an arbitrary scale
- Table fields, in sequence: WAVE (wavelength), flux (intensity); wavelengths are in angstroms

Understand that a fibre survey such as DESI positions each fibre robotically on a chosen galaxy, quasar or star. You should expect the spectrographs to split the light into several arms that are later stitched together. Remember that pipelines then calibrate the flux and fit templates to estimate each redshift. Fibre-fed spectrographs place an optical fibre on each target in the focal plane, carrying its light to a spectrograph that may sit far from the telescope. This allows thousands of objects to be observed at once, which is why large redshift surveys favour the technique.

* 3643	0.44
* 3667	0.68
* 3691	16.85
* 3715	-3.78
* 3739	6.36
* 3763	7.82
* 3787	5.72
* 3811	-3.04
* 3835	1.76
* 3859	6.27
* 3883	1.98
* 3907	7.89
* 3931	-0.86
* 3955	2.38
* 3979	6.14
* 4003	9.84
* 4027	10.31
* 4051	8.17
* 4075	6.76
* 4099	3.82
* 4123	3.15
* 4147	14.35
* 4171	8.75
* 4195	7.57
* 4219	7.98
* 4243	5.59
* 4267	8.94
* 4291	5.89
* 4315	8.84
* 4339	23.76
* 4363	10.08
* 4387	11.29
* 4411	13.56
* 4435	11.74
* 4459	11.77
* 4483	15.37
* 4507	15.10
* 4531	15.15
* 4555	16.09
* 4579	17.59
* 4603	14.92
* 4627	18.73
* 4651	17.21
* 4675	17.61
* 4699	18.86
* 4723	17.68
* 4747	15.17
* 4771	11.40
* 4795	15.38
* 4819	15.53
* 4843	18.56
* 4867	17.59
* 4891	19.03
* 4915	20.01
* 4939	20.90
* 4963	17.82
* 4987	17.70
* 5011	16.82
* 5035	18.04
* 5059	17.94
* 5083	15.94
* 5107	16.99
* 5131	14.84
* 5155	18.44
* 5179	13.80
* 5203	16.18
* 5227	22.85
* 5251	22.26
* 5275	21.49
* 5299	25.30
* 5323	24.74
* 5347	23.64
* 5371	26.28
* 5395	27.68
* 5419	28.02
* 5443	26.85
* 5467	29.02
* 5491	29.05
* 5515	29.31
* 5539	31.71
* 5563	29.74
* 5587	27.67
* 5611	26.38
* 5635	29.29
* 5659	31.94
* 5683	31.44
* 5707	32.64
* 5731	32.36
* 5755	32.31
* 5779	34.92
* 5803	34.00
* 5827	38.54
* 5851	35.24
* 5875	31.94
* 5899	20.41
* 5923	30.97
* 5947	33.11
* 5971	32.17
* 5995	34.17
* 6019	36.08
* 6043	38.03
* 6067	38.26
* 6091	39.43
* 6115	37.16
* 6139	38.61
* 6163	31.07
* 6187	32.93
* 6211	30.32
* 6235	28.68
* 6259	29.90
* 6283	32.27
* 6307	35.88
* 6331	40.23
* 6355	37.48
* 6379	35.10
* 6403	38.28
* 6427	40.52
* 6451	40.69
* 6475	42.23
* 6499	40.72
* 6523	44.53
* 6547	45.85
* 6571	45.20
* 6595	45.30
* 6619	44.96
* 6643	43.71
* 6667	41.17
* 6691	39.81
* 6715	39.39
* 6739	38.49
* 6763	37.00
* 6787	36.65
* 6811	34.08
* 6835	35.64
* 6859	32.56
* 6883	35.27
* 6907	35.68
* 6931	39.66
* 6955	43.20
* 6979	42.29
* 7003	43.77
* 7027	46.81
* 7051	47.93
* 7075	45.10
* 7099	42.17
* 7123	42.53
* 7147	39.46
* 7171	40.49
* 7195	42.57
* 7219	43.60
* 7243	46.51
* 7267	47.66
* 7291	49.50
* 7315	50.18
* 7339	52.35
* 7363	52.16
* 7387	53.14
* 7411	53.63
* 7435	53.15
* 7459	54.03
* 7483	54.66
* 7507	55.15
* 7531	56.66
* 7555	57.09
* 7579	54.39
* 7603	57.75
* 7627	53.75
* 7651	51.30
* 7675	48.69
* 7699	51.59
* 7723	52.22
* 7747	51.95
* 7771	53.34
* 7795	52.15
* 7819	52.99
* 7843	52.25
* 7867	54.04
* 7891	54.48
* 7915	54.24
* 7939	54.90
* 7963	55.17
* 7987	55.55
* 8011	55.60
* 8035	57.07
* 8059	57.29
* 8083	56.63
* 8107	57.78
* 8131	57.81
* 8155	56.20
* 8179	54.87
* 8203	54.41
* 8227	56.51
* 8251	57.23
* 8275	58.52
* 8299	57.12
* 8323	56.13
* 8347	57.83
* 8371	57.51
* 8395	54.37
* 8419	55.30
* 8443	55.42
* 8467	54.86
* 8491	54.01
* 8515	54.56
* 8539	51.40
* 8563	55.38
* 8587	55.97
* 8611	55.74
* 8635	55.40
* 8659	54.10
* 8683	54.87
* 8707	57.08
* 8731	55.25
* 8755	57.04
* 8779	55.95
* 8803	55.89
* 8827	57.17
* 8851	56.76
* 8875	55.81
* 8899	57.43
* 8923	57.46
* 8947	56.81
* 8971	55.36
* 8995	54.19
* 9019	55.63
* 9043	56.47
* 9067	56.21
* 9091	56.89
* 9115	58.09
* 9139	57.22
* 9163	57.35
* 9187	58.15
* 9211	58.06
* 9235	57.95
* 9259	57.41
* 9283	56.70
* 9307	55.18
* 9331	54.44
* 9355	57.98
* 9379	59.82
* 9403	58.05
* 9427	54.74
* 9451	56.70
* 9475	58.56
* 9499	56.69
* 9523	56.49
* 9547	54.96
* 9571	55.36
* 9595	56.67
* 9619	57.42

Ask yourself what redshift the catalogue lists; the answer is 0.000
